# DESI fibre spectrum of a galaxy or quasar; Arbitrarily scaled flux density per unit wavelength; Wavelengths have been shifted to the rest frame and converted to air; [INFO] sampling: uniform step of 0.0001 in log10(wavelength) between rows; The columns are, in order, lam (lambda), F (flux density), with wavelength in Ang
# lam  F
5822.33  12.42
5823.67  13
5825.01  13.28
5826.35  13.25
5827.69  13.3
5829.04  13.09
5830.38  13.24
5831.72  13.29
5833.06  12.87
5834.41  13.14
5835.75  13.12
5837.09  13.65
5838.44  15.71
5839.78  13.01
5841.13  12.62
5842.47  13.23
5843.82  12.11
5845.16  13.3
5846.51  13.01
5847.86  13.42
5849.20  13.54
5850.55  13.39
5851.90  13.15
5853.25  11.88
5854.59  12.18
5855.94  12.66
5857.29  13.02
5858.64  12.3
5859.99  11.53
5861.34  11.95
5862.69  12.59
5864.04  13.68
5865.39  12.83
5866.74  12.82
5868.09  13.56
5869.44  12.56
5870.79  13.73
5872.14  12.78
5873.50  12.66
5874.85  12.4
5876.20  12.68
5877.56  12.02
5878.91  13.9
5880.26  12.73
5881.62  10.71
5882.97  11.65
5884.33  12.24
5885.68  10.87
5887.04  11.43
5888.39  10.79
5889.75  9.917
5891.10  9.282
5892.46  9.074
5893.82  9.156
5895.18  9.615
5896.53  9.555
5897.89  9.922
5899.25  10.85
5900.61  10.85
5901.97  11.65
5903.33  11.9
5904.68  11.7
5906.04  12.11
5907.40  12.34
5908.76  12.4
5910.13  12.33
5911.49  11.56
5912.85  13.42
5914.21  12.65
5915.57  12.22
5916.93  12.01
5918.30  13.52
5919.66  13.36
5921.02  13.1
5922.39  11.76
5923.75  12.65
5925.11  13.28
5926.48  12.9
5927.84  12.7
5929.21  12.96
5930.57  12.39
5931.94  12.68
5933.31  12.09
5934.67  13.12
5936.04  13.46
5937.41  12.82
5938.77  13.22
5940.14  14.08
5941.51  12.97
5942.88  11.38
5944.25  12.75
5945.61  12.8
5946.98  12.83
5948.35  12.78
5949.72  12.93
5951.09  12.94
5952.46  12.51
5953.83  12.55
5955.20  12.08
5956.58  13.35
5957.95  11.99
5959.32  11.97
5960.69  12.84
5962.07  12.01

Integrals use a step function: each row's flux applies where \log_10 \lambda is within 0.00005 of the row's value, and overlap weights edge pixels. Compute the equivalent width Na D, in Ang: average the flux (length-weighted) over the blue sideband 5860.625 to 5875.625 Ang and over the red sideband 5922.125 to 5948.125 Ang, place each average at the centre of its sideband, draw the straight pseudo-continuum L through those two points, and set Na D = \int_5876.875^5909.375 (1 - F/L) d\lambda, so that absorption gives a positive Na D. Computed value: 4.4 Ang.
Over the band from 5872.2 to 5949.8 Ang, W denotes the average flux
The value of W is 12.1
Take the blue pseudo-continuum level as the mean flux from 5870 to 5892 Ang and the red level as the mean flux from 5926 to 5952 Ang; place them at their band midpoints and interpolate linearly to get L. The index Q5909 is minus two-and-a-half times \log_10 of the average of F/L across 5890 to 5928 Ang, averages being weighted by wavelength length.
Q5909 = 0.06 mag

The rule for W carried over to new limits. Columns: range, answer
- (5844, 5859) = 12.9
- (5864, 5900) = 11.6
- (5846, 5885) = 12.7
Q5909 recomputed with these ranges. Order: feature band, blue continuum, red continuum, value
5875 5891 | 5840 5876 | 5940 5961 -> 0.10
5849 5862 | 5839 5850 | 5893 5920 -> 0.03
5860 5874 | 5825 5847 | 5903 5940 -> 0.01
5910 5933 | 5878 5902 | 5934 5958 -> -0.07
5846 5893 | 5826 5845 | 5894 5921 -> 0.03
